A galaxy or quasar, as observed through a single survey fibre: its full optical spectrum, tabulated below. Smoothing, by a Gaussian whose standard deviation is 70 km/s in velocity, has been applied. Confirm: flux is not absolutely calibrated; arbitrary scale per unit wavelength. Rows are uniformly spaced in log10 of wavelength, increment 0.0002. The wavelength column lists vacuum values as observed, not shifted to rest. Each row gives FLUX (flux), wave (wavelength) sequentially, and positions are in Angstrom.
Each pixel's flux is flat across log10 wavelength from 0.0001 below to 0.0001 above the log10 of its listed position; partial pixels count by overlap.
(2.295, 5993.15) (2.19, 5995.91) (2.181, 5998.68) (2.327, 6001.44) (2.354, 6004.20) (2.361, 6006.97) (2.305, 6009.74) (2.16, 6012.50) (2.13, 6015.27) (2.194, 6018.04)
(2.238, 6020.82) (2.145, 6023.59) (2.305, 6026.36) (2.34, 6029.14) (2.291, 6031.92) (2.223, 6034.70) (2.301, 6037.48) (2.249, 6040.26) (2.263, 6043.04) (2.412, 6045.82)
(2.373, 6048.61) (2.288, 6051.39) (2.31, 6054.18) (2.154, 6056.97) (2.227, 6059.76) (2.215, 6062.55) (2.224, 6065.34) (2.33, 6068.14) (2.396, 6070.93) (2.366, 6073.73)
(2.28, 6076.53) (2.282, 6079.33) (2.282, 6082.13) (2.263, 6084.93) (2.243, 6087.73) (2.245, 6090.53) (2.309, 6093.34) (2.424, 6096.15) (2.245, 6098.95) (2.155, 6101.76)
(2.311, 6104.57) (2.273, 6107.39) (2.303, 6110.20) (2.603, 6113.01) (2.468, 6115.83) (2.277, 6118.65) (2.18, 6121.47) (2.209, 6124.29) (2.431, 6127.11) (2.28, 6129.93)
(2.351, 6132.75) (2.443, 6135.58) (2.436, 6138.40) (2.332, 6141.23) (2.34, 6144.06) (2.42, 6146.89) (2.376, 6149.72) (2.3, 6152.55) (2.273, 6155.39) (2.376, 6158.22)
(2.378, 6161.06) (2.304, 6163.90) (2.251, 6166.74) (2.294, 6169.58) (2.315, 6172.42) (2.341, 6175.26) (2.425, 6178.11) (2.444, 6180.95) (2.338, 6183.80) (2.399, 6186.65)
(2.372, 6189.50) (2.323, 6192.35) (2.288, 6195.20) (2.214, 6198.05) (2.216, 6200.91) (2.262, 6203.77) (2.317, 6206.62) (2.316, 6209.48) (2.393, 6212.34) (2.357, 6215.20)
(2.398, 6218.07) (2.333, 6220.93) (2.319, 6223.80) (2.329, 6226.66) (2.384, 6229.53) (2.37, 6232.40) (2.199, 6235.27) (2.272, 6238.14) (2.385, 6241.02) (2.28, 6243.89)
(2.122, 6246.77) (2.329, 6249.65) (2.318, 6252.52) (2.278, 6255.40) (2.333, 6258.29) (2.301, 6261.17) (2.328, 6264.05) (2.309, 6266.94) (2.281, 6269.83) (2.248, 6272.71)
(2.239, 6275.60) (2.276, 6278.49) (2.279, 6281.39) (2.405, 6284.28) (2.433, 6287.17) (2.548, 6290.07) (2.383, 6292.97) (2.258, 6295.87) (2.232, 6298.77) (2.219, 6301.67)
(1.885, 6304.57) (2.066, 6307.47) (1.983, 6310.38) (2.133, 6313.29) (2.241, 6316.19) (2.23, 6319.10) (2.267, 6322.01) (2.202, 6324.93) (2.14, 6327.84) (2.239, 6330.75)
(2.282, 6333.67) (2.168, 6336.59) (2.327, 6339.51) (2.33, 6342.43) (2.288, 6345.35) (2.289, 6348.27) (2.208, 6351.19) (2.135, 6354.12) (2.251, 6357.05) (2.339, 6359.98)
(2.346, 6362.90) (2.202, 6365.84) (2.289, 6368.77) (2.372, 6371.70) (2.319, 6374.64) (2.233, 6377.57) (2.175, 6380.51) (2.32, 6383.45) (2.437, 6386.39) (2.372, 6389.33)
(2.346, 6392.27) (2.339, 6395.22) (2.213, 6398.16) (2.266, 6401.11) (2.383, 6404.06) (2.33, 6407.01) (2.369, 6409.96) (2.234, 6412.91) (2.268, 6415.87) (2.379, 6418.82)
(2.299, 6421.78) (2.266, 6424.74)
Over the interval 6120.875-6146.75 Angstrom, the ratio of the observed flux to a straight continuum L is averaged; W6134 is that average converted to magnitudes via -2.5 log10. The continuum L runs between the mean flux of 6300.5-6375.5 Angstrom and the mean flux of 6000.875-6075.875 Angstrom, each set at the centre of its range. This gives -0.04 mag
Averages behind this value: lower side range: 2.28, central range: 2.34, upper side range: 2.22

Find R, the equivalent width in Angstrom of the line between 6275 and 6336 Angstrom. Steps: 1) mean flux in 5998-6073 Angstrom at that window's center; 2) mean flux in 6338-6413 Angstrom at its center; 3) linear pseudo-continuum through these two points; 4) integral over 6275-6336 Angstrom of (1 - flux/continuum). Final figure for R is 1.6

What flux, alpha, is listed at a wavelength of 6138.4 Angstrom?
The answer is 2.436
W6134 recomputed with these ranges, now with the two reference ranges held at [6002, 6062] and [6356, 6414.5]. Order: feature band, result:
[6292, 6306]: 0.05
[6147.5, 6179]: -0.02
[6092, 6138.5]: -0.03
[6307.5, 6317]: 0.10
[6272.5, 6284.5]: 0.01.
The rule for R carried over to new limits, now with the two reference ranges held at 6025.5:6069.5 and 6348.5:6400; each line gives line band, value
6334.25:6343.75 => 0.1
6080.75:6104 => 0.1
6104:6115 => -0.5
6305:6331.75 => 1.5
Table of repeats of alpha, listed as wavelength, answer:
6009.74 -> 2.305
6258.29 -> 2.333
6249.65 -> 2.329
